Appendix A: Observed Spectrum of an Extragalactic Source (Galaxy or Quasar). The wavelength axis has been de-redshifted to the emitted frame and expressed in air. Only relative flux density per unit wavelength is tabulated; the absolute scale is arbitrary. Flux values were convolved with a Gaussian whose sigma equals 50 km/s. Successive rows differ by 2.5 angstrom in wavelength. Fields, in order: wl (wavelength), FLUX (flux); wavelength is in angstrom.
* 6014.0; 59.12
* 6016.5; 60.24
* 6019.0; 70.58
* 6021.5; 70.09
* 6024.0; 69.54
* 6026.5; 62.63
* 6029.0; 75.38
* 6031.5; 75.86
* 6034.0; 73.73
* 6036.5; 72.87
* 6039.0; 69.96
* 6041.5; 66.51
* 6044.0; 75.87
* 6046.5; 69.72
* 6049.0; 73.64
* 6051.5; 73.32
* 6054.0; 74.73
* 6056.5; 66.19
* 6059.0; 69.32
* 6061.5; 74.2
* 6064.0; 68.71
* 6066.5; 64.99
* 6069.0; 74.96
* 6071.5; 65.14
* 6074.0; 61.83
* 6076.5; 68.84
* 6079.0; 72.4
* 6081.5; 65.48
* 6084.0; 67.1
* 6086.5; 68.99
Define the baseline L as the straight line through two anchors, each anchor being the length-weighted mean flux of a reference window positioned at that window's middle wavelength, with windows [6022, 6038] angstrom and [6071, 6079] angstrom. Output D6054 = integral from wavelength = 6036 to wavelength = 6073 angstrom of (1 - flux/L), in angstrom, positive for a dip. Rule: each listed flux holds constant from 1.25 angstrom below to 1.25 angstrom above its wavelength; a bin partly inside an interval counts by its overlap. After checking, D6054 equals -1.0 angstrom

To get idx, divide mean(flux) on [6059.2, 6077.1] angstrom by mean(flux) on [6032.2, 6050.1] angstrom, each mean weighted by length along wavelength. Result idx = 0.95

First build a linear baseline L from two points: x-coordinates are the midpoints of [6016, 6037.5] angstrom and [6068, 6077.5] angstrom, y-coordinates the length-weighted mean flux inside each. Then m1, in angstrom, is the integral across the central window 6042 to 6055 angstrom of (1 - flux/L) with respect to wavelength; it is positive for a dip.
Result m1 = -0.8 angstrom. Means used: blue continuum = 70.4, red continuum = 67.5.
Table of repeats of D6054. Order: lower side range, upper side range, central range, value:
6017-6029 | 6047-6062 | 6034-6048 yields -0.2 angstrom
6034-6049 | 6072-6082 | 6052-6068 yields -0.2 angstrom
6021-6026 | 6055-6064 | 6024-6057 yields -1.1 angstrom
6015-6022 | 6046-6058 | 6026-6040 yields -0.7 angstrom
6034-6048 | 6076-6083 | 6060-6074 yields 0.1 angstrom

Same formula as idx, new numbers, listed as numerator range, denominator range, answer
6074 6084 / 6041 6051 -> 0.94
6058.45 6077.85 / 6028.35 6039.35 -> 0.93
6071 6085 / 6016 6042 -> 0.95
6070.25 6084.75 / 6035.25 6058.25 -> 0.94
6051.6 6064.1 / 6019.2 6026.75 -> 1.04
